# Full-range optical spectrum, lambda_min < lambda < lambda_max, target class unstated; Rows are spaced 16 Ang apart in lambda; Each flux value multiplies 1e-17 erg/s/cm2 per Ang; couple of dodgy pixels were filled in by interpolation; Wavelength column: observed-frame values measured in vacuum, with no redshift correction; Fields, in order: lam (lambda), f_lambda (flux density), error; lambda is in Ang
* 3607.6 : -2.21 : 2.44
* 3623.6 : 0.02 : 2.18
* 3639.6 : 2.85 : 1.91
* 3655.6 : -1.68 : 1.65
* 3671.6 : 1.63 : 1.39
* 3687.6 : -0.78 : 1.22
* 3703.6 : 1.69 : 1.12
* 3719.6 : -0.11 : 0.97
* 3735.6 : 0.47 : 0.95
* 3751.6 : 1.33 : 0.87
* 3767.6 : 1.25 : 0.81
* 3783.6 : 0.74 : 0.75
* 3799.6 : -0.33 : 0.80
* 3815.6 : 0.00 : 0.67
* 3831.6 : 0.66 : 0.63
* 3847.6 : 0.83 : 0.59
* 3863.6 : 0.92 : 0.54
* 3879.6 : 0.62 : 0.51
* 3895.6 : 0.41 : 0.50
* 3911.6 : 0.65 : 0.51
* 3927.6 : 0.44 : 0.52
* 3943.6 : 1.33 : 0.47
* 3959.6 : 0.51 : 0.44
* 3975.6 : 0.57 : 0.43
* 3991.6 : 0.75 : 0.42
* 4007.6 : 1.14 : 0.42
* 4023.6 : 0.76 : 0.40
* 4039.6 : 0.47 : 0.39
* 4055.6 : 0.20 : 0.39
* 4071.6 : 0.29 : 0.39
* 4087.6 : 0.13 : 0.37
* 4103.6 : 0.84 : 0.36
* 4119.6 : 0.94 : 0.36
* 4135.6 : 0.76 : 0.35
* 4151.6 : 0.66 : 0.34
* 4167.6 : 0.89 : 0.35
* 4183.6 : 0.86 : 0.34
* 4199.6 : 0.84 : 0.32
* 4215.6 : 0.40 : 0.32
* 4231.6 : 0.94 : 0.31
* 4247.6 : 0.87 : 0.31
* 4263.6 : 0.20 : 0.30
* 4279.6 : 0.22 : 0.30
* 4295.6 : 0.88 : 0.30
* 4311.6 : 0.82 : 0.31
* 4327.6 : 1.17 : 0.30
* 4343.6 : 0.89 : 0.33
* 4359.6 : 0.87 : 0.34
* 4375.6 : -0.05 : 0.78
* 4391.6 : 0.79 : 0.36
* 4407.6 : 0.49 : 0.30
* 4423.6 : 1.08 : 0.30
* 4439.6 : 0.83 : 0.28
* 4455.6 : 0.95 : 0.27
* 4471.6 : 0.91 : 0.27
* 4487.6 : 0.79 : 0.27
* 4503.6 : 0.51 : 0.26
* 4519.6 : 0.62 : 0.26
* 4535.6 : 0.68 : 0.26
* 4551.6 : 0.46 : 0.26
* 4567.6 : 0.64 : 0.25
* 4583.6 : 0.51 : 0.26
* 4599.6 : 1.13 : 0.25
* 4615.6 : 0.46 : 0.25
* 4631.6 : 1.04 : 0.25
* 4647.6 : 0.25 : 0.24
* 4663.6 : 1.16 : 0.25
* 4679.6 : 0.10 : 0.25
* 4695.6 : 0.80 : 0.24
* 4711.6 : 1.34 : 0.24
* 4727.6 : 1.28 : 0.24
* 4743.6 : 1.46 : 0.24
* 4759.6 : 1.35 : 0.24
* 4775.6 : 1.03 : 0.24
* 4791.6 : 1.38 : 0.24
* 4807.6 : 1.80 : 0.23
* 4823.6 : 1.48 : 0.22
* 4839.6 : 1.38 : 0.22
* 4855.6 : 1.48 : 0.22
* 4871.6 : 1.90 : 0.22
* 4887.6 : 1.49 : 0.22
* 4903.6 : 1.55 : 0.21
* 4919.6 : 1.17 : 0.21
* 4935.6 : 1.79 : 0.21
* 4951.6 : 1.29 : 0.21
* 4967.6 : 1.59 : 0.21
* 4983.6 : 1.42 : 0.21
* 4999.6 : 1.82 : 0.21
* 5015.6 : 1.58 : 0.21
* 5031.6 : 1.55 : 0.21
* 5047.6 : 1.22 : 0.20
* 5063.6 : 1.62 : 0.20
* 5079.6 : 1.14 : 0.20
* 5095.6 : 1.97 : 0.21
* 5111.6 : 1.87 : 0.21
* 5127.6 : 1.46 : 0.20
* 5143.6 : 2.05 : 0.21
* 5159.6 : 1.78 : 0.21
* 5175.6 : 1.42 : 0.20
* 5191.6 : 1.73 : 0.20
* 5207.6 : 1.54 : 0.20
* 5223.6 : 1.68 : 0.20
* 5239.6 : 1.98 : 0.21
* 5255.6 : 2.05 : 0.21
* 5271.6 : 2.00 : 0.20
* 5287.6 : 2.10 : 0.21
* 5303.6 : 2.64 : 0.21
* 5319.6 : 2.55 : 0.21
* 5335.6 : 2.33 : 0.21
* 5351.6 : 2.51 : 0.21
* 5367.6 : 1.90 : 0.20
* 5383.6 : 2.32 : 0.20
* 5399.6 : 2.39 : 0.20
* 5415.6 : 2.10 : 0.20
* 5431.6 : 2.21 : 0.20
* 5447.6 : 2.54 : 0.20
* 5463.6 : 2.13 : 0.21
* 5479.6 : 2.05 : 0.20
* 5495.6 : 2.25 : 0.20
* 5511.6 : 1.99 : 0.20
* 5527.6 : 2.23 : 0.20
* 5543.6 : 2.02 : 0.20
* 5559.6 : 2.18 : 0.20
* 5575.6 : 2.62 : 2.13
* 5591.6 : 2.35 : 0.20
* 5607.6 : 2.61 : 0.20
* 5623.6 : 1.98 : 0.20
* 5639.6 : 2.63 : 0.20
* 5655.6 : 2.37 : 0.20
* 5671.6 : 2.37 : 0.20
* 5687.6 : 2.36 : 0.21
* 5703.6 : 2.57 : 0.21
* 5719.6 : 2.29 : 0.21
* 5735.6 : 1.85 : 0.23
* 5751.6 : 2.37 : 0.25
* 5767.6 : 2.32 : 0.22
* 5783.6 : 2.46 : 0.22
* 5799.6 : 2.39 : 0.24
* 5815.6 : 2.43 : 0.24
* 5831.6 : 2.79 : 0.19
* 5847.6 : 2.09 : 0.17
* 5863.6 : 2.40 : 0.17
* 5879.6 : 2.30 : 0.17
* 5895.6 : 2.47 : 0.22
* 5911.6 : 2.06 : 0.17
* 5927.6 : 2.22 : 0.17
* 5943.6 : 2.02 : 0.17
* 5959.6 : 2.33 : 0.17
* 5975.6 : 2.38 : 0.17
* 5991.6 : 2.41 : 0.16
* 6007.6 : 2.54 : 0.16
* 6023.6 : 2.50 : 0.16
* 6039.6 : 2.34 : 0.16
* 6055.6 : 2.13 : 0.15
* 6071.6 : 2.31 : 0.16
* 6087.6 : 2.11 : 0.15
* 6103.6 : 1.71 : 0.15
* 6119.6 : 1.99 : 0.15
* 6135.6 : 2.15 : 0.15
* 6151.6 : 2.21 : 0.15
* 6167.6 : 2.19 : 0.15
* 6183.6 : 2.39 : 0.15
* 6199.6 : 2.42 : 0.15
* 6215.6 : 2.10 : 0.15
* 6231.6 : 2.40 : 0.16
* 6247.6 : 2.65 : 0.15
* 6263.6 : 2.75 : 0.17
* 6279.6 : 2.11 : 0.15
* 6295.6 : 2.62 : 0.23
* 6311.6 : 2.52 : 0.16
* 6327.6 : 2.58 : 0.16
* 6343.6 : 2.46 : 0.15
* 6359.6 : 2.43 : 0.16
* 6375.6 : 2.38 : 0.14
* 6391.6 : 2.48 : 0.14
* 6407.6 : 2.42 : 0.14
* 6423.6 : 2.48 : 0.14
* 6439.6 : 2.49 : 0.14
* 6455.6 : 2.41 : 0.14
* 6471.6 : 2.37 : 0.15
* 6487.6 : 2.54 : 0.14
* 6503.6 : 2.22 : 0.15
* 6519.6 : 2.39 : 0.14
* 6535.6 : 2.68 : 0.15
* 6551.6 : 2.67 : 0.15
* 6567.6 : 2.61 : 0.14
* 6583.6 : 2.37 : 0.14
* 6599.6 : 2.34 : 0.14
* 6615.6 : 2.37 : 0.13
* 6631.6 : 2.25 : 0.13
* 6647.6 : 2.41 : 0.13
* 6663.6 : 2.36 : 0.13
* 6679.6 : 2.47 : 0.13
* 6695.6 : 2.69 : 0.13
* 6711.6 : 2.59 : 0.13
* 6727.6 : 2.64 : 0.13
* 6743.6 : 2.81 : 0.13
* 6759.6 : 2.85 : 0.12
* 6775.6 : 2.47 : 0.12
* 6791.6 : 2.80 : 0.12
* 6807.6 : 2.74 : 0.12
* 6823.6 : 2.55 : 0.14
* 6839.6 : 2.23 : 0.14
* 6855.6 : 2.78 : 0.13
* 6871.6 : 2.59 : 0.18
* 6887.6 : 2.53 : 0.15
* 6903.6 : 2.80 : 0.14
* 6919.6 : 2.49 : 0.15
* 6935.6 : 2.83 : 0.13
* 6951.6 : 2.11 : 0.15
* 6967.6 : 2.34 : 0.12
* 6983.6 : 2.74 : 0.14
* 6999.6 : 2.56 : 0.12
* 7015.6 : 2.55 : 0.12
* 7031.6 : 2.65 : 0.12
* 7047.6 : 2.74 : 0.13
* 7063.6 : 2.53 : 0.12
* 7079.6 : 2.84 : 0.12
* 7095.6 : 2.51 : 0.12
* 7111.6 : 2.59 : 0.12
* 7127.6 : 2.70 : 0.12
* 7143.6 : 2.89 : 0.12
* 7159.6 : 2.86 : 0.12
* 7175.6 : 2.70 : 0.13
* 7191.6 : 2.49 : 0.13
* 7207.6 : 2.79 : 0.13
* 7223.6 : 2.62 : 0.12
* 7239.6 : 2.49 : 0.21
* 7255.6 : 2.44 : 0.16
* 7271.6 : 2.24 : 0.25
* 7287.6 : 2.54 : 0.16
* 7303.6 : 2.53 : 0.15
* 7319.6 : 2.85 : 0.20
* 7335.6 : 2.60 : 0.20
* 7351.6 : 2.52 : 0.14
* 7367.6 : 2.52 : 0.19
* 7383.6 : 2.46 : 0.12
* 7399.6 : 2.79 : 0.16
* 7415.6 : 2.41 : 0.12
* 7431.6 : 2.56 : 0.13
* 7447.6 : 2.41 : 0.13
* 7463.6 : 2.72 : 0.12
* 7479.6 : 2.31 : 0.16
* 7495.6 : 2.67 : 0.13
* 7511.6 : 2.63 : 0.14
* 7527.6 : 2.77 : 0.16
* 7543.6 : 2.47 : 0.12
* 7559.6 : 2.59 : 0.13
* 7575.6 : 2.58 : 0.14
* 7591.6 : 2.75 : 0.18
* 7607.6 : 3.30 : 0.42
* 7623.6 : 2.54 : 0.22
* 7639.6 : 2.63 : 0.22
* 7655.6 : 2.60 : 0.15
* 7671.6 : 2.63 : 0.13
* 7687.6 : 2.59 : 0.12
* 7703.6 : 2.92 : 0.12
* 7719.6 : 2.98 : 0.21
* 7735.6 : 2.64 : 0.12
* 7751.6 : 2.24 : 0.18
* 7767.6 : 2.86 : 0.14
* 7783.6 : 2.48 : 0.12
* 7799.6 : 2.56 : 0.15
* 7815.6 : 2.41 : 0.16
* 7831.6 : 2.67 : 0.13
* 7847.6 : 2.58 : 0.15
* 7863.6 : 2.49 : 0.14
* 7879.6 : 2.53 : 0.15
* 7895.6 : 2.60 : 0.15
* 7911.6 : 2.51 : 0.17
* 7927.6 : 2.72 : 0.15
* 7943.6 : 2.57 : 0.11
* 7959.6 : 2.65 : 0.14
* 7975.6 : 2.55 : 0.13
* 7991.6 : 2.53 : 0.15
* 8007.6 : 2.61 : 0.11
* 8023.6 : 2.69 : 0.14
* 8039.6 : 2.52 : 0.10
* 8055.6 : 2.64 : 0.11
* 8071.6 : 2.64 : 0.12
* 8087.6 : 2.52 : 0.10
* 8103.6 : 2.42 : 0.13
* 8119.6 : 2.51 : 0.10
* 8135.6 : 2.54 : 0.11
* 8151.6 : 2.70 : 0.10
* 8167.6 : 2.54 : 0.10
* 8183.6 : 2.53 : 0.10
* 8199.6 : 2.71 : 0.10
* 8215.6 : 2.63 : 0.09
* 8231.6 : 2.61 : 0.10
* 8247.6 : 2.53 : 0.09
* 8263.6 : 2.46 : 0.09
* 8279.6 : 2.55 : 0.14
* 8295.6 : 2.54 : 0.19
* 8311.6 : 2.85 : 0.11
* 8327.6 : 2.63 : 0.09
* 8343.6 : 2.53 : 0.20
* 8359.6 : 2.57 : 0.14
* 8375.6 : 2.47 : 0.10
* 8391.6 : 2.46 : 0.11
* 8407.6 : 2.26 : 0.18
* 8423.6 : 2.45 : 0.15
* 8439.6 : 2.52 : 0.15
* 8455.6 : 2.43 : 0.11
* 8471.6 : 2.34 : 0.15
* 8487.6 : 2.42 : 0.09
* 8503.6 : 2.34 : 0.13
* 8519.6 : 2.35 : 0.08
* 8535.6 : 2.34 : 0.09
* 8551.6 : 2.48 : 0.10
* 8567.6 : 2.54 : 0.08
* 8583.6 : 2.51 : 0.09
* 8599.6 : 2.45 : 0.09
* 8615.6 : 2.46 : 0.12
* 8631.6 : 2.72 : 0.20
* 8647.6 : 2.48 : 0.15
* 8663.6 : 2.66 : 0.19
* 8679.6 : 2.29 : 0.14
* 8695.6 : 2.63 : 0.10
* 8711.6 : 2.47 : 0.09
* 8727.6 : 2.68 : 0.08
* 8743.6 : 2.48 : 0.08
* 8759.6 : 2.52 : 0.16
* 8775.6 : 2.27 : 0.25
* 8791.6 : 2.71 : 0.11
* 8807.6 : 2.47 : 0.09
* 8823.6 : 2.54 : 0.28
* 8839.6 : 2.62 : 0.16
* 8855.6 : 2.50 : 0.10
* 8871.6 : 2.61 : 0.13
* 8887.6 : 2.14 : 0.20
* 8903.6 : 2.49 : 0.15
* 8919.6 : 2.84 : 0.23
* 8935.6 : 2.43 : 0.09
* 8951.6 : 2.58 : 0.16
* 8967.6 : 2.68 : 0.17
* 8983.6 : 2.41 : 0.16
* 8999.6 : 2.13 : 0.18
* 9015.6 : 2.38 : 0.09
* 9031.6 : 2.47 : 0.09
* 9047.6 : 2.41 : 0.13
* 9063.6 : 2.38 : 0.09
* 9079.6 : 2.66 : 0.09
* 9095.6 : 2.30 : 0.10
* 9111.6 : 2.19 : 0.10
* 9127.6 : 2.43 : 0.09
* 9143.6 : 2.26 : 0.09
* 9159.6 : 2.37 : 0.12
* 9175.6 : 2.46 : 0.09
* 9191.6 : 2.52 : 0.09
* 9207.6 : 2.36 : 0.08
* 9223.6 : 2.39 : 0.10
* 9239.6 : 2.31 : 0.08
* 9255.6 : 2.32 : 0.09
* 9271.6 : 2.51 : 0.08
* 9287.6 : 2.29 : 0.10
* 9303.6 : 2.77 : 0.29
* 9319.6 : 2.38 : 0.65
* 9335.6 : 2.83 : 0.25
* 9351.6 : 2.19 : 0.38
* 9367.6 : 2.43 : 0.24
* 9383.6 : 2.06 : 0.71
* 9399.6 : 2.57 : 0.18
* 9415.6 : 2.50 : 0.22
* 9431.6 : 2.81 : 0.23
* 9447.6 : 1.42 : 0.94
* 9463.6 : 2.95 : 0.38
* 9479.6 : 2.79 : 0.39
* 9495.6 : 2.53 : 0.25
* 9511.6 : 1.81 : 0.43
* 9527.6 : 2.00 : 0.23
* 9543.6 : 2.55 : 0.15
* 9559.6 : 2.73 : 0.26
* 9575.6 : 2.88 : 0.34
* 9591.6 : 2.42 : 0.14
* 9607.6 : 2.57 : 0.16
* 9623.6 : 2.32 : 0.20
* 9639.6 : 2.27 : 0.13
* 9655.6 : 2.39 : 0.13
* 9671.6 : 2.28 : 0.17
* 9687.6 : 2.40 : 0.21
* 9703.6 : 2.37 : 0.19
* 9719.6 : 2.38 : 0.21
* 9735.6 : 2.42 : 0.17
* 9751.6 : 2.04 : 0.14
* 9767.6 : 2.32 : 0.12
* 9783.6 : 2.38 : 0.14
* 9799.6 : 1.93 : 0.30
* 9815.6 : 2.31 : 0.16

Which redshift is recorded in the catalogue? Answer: 0.180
